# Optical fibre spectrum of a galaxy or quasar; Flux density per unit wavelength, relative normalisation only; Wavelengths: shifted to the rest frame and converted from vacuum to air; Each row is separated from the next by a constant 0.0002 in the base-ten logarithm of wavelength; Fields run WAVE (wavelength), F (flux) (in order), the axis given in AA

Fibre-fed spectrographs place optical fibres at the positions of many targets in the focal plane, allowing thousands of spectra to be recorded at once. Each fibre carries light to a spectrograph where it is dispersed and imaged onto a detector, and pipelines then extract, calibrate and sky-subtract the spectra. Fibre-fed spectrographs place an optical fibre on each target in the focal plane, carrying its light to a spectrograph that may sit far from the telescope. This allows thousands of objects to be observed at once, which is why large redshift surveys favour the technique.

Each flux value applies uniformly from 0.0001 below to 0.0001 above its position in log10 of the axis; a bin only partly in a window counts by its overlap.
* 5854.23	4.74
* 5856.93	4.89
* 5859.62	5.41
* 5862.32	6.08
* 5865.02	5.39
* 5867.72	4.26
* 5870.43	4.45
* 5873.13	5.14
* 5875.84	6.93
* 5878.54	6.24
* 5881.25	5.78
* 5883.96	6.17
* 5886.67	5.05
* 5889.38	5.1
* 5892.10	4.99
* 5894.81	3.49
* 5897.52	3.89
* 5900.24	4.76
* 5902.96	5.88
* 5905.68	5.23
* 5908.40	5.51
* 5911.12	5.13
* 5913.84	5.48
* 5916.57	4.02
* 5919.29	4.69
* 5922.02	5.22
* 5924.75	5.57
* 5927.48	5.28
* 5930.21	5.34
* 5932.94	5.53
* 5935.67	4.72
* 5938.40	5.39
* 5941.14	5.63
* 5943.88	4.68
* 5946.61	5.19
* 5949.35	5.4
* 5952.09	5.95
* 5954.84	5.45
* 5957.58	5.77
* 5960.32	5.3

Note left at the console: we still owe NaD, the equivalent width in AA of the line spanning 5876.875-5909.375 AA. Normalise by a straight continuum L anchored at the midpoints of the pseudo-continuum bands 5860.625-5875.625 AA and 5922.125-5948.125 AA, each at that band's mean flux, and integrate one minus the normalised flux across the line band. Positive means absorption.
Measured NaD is 0.3 AA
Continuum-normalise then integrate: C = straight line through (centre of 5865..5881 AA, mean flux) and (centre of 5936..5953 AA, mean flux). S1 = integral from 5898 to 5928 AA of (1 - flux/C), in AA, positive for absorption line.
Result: 1.4 AA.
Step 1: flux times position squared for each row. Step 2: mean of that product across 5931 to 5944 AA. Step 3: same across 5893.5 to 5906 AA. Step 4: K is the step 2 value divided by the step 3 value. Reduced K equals 1.2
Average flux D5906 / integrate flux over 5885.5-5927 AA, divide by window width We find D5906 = 4.94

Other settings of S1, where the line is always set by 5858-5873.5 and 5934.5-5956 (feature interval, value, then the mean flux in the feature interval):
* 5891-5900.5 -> 1.8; 4.21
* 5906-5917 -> 0.2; 5.14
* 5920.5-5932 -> -0.2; 5.35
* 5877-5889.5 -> -1.4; 5.75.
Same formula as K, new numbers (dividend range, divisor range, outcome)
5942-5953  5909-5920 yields 1.10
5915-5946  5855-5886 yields 0.95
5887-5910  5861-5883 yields 0.89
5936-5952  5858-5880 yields 0.99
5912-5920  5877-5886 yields 0.80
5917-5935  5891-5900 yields 1.25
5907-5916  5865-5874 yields 1.13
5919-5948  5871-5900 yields 1.01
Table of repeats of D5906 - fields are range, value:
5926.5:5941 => 5.28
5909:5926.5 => 5.04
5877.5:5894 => 5.47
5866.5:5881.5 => 5.45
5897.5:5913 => 5.18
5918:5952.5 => 5.26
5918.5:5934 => 5.29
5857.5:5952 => 5.21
